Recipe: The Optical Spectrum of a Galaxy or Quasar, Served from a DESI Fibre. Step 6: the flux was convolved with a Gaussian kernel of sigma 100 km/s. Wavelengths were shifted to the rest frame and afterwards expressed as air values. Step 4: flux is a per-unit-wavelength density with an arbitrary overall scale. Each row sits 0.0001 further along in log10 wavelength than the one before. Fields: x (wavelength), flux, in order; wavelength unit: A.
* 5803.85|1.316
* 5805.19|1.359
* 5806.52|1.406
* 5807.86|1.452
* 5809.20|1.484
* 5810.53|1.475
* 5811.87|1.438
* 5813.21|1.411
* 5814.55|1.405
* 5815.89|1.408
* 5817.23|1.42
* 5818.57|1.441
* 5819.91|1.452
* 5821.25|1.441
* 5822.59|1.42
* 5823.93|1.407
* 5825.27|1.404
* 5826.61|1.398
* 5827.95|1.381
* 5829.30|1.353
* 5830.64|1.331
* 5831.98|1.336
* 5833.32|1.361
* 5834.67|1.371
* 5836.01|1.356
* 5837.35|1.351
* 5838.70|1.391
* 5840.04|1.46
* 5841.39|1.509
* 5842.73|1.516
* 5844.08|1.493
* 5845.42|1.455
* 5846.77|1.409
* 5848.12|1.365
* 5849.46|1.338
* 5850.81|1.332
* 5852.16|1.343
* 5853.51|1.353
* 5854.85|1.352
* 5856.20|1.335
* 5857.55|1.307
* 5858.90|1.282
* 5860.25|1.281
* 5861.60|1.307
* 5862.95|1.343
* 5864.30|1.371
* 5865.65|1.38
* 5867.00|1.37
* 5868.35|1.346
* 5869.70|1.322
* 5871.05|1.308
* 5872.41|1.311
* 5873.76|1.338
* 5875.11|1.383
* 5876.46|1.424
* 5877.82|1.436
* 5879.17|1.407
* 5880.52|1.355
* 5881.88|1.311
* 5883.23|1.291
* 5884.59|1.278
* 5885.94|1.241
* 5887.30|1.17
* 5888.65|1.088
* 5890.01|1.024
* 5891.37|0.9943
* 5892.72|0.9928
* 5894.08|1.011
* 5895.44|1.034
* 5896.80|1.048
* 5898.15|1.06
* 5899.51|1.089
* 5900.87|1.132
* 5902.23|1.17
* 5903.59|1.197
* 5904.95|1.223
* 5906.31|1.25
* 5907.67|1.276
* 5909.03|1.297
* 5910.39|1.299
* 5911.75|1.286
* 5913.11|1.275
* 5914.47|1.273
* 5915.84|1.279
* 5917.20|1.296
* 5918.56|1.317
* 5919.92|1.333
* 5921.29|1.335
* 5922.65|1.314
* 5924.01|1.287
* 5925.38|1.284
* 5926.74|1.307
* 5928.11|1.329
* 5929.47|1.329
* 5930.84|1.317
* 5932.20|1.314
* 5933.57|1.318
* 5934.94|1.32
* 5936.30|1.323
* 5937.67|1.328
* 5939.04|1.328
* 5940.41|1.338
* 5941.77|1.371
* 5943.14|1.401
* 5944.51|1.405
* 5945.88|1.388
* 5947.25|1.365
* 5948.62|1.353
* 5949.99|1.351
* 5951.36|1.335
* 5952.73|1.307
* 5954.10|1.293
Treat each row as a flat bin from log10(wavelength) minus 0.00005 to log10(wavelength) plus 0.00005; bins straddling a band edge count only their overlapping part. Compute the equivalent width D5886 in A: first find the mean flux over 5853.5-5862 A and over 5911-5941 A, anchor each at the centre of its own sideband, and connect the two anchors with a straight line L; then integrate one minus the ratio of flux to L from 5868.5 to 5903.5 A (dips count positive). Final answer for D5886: 2.7 A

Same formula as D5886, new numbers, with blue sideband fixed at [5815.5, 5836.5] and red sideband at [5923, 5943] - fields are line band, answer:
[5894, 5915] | 2.4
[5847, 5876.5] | 0.6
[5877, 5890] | 0.8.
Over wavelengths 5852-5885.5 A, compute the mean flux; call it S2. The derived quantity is 1.34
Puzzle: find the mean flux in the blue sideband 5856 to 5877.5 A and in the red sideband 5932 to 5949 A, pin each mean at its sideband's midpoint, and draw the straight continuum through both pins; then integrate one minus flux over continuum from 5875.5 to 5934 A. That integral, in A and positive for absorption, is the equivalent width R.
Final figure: 4.59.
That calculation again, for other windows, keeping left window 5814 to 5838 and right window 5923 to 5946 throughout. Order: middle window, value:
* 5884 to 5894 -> 1.9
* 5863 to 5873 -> 0.2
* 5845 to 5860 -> 0.3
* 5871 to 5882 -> 0.0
